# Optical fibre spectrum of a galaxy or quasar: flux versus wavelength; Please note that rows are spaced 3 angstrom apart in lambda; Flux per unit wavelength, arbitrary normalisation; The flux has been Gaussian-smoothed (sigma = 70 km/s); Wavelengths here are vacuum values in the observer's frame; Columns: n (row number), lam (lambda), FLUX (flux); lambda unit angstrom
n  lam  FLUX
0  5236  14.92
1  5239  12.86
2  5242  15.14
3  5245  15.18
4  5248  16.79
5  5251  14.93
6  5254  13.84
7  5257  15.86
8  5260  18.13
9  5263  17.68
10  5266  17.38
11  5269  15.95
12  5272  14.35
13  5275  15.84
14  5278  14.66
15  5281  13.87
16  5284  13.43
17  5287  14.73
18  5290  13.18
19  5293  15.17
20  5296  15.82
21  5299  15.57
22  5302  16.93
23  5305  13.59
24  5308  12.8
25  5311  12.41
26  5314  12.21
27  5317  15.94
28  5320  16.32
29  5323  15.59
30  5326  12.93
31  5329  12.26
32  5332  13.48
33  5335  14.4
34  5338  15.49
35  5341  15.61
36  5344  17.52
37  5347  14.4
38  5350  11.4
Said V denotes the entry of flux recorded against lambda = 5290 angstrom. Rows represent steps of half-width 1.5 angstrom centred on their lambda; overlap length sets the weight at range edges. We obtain 13.18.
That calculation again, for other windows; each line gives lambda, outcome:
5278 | 14.66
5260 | 18.13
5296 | 15.82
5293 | 15.17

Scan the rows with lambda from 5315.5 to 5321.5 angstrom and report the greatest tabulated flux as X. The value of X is 16.32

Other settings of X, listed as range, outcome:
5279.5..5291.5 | 14.73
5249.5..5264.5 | 18.13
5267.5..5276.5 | 15.95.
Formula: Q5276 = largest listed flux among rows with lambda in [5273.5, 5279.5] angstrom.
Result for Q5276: 15.84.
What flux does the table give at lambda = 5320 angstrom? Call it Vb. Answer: 16.32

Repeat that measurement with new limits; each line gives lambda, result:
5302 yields 16.93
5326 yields 12.93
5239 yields 12.86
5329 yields 12.26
